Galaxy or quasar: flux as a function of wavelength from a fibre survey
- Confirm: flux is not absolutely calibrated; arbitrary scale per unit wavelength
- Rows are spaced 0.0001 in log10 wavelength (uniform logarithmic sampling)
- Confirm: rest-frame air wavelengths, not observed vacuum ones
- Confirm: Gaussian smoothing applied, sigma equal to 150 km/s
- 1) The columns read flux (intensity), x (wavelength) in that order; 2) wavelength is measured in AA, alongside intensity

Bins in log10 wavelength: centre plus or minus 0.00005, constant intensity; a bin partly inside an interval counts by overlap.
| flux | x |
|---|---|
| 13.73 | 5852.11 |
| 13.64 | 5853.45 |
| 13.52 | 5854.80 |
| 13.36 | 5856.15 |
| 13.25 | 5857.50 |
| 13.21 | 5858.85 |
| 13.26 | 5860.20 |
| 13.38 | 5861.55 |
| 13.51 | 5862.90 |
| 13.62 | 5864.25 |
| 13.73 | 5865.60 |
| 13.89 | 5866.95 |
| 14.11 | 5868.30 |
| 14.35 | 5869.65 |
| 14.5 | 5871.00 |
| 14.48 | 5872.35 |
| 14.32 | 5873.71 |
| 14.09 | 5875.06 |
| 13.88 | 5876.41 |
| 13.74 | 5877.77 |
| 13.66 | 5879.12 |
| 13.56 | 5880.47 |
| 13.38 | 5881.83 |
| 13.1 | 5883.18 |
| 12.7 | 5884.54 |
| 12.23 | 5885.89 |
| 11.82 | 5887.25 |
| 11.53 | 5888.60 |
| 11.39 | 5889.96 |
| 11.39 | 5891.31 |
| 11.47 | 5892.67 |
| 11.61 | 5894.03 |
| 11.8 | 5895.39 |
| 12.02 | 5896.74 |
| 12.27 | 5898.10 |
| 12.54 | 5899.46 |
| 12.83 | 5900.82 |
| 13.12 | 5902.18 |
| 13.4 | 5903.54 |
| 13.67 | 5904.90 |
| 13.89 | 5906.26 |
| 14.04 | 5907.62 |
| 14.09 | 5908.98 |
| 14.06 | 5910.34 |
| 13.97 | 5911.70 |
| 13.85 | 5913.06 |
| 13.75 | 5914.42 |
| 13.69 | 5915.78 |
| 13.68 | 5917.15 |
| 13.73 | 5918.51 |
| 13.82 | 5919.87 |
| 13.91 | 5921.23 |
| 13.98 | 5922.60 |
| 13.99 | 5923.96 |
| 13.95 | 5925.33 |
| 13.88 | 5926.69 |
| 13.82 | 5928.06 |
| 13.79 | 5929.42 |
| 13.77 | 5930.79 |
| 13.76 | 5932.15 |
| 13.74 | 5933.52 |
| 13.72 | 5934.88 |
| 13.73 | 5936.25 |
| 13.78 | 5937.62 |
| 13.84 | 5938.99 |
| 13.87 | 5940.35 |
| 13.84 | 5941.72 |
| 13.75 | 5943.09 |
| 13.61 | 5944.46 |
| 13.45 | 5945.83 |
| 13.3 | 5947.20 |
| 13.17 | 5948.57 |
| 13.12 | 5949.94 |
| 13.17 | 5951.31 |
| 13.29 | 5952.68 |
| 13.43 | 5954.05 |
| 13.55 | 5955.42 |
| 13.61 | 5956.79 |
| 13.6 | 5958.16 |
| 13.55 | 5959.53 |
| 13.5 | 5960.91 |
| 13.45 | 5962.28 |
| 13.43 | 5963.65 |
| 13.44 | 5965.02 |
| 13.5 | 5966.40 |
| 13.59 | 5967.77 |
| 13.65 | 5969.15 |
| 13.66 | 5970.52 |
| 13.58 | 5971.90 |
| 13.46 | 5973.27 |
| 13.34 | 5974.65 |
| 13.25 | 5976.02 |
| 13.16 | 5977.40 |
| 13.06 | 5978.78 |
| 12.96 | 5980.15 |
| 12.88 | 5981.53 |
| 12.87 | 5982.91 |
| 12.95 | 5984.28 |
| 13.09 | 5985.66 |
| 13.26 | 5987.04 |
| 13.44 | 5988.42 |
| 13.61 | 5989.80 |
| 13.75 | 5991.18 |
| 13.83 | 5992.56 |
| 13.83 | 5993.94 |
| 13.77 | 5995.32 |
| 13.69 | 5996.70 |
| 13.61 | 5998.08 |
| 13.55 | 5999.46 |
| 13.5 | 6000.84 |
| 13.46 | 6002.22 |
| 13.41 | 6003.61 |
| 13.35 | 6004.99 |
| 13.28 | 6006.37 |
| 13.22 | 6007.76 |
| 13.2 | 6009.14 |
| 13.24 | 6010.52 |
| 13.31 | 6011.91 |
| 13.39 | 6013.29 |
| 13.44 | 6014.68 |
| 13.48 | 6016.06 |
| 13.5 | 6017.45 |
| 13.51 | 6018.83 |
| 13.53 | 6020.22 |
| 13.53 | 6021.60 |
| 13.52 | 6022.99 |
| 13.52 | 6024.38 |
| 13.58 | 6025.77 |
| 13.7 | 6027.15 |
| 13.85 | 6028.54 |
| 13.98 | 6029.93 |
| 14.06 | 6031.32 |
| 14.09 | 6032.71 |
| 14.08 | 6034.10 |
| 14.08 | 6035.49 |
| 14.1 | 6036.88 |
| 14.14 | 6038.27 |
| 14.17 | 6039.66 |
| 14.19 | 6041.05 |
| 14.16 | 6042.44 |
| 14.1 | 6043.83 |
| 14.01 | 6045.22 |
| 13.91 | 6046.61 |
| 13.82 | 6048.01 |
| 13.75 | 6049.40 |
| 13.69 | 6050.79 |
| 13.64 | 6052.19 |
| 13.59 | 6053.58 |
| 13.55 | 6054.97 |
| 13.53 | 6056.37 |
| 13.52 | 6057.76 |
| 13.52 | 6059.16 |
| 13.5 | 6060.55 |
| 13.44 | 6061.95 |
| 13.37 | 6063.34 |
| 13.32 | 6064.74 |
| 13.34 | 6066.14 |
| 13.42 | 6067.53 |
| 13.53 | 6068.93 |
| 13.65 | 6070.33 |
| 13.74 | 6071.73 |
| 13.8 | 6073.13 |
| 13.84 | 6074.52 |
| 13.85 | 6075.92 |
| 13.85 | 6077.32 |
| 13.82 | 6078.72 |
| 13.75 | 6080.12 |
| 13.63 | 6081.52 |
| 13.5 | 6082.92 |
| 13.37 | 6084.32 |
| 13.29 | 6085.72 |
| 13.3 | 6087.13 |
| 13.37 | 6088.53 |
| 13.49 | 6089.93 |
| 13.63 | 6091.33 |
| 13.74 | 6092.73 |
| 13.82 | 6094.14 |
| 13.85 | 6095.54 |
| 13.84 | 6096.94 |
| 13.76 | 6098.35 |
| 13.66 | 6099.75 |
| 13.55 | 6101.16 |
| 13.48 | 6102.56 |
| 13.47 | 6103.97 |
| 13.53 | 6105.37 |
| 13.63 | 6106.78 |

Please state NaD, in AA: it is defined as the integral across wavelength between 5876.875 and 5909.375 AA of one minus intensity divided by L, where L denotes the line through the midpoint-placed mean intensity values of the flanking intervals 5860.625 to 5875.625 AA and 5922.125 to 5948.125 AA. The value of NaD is 2.8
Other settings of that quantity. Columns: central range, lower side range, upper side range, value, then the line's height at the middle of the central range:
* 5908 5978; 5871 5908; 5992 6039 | -2.3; 13.2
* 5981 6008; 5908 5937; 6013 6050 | 0.8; 13.8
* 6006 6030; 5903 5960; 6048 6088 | 0.3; 13.6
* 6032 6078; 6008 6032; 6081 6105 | -0.7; 13.6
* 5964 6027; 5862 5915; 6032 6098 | 0.5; 13.5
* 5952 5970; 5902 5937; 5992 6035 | 0.3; 13.7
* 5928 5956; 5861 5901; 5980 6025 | -0.8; 13.2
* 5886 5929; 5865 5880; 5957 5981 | 2.2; 13.8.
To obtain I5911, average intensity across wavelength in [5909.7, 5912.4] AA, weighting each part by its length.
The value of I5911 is 14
